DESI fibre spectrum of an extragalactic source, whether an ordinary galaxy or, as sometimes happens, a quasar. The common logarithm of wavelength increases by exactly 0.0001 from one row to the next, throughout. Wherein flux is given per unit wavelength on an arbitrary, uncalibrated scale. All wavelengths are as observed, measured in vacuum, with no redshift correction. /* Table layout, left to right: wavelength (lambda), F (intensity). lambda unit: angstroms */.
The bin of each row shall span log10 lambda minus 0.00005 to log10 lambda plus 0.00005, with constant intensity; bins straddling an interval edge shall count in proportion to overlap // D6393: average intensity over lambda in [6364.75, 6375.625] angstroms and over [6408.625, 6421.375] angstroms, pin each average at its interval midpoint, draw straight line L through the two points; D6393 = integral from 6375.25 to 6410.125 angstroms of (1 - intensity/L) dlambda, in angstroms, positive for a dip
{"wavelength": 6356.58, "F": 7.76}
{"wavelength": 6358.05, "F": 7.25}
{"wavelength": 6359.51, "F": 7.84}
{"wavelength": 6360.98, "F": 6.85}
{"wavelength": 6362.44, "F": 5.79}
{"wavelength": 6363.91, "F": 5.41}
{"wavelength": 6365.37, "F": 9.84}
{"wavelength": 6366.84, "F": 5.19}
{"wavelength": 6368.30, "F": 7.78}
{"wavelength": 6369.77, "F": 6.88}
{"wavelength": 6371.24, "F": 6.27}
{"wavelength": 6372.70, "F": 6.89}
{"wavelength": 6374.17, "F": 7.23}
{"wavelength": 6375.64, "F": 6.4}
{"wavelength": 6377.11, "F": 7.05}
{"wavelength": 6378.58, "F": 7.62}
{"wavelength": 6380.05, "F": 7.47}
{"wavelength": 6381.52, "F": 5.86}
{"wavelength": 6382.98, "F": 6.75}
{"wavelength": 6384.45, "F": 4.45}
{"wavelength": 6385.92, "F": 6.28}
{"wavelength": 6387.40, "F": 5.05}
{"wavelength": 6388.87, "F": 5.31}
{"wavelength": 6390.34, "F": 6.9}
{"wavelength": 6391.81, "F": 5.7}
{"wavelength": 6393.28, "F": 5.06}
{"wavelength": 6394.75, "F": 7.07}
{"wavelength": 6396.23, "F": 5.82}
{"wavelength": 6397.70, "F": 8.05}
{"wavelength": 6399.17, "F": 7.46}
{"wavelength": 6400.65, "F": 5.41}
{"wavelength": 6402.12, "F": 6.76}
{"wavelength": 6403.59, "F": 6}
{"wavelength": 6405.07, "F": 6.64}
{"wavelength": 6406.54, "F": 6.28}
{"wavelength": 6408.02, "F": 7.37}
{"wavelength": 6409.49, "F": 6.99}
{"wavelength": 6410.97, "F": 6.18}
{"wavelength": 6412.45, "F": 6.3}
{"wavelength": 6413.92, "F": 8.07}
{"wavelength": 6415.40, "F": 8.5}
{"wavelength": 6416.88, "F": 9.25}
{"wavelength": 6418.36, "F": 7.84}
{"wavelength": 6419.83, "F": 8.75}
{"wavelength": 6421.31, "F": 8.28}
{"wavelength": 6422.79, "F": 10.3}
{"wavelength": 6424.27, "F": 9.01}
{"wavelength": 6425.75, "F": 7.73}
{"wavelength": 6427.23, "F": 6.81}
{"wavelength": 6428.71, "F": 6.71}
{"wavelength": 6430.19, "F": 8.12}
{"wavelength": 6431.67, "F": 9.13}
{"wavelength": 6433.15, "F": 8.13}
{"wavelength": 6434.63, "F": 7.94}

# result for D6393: 4.8 angstroms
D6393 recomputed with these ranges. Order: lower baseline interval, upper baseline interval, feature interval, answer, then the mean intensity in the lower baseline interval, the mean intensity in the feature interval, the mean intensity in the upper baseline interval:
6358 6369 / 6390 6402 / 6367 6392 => 1.0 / 6.98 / 6.45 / 6.44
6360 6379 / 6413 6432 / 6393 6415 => 3.1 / 6.86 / 6.69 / 8.31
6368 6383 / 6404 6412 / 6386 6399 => 1.1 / 6.91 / 6.19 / 6.64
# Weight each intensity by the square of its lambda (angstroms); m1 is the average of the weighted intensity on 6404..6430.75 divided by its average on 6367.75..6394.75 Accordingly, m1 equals 1.22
